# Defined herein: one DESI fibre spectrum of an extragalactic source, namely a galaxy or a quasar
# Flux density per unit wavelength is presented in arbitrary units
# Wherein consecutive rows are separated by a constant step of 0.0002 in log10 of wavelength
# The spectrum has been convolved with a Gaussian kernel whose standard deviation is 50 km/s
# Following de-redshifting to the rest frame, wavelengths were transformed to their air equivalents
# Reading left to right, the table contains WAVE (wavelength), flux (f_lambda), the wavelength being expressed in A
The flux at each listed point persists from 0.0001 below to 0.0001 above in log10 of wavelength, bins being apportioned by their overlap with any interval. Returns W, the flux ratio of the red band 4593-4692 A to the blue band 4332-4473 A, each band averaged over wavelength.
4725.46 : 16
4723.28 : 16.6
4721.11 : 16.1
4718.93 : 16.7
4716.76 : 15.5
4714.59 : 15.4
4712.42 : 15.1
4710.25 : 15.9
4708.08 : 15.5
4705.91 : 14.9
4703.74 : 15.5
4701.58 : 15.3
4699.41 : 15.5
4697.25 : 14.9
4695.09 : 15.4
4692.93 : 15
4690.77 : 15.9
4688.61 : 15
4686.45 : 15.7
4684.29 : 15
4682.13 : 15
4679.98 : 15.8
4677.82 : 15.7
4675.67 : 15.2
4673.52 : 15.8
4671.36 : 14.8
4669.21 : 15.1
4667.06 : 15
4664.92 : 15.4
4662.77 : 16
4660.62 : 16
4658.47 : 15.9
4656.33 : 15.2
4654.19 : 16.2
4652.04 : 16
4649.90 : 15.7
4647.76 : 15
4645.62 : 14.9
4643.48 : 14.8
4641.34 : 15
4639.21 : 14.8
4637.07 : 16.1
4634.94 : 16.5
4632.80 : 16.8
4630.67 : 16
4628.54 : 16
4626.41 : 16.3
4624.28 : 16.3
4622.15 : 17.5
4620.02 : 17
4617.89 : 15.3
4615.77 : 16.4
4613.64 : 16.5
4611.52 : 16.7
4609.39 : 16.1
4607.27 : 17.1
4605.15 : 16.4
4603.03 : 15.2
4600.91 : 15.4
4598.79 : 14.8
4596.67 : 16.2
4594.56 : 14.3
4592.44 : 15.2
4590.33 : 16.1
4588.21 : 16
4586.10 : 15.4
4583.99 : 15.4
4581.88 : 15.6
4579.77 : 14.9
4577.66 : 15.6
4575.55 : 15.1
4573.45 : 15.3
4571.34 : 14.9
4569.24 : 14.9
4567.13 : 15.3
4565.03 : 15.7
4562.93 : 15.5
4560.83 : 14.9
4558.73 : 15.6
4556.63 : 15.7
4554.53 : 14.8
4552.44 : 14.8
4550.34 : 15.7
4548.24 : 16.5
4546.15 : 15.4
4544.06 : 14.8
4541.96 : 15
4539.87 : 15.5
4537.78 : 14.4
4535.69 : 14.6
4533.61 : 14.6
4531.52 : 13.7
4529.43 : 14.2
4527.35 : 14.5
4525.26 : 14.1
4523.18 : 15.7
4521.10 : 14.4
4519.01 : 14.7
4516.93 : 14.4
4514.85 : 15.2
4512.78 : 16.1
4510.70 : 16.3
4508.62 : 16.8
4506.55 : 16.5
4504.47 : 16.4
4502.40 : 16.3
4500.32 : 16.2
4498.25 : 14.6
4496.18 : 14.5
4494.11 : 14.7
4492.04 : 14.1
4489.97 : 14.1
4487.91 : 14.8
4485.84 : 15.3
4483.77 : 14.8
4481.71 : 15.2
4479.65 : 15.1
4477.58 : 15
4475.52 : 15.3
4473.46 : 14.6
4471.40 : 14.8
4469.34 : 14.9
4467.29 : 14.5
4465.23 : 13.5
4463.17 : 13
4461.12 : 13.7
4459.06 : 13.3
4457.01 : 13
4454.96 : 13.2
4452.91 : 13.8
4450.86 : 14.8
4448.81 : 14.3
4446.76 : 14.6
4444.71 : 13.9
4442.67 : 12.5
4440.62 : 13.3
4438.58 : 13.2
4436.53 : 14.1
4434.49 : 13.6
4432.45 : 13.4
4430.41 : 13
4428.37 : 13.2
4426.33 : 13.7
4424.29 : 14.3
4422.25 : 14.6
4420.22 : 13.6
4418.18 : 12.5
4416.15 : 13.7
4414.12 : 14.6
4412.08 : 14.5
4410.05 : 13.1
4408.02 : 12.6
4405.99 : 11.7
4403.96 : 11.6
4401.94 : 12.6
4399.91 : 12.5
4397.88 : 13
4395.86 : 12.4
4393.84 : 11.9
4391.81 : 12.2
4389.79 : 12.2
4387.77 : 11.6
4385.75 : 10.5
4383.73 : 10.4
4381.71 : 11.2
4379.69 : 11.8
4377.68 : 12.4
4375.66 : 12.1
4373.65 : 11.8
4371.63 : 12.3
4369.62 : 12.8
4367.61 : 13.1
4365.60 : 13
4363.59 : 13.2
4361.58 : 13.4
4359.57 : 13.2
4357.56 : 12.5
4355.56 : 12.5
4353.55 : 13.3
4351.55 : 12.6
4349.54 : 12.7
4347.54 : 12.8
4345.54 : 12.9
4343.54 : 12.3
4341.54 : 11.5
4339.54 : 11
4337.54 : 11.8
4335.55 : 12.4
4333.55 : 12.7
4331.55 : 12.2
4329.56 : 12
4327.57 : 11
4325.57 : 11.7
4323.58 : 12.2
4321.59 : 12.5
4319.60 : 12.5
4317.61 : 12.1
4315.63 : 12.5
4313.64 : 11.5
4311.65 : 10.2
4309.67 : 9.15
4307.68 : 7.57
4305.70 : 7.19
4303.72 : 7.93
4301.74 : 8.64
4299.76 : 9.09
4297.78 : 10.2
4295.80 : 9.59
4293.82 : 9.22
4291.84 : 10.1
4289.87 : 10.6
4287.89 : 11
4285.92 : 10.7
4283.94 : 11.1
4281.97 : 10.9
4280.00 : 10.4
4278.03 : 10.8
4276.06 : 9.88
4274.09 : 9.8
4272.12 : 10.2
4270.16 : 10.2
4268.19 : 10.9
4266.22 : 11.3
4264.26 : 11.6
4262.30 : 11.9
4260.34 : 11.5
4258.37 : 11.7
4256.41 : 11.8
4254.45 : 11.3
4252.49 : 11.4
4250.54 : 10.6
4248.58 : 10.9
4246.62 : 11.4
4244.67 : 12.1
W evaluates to 1.21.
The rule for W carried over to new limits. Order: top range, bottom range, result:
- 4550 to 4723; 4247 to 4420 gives 1.35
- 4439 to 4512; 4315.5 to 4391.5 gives 1.20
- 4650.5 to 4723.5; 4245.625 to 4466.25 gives 1.29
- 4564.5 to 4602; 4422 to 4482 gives 1.10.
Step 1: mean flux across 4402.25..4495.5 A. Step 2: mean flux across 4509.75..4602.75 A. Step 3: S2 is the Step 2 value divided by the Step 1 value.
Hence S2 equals 1.1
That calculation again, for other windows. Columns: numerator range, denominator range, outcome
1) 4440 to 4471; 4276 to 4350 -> 1.26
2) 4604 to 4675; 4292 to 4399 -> 1.37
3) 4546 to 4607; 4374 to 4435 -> 1.22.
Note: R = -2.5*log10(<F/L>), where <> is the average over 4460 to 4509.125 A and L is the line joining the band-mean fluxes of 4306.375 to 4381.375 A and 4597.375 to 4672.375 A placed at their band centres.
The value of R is -0.08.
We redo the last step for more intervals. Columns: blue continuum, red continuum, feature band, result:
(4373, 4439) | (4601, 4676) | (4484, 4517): -0.10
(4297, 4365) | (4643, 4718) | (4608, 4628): -0.12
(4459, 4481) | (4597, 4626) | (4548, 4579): 0.02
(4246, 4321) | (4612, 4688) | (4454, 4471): -0.05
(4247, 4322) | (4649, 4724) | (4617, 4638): -0.11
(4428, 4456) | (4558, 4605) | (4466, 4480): -0.06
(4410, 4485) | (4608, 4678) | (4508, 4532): -0.03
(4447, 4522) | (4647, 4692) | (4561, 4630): -0.04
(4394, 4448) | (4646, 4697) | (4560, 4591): -0.05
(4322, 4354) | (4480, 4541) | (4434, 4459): 0.02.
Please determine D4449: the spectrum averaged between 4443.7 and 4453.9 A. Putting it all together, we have 14.3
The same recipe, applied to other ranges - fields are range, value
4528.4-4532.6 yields 13.9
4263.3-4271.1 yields 11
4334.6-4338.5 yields 12.1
